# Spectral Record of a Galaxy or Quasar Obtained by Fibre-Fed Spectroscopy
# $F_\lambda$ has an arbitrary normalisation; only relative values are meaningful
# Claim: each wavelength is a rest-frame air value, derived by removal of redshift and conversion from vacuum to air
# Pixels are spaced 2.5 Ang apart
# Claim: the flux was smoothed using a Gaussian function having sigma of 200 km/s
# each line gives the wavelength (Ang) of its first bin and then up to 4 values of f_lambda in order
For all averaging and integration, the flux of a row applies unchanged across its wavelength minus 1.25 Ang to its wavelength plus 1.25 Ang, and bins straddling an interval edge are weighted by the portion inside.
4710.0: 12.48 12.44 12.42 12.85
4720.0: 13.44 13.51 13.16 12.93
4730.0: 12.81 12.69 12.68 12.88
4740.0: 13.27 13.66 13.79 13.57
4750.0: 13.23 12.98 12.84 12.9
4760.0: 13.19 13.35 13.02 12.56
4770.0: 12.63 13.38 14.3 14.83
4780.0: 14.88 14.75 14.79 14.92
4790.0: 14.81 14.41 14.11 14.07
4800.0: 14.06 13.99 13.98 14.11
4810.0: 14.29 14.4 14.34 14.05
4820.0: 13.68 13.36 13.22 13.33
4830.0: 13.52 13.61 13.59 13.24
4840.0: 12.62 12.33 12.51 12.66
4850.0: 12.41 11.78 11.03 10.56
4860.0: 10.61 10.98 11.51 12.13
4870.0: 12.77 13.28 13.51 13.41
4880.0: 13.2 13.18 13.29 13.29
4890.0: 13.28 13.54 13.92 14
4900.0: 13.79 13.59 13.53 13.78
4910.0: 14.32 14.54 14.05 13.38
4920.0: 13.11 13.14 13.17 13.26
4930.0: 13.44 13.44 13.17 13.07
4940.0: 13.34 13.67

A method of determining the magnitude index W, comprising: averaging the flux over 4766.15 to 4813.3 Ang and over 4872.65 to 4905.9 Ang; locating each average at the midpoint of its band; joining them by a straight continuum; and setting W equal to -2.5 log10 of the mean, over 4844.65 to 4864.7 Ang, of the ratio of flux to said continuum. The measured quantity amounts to 0.19 mag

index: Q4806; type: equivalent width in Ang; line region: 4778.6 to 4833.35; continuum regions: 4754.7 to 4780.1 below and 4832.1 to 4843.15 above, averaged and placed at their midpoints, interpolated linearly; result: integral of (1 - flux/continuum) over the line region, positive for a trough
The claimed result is -3.7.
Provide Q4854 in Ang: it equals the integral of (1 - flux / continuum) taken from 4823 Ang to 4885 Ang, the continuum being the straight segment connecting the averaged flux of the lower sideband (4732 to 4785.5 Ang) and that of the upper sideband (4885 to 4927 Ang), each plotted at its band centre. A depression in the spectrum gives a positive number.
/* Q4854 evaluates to 4.6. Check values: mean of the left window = 13.5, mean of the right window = 13.6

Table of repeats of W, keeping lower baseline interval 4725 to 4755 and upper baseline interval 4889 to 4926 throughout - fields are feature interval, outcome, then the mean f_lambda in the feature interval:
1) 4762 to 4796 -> -0.065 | 14.1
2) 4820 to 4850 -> 0.029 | 13.1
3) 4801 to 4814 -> -0.064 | 14.2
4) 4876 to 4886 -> 0.026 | 13.3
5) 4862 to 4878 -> 0.085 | 12.5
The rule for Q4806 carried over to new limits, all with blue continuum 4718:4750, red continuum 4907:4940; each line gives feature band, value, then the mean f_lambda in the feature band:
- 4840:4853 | 0.96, 12.4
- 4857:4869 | 1.95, 11.2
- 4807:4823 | -0.88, 14.1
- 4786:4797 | -1.03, 14.5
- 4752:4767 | 0.24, 13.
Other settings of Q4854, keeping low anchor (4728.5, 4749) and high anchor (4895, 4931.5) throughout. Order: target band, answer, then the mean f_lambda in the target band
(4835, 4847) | 0.6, 12.8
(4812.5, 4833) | -0.4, 13.7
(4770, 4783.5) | -1.0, 14.3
